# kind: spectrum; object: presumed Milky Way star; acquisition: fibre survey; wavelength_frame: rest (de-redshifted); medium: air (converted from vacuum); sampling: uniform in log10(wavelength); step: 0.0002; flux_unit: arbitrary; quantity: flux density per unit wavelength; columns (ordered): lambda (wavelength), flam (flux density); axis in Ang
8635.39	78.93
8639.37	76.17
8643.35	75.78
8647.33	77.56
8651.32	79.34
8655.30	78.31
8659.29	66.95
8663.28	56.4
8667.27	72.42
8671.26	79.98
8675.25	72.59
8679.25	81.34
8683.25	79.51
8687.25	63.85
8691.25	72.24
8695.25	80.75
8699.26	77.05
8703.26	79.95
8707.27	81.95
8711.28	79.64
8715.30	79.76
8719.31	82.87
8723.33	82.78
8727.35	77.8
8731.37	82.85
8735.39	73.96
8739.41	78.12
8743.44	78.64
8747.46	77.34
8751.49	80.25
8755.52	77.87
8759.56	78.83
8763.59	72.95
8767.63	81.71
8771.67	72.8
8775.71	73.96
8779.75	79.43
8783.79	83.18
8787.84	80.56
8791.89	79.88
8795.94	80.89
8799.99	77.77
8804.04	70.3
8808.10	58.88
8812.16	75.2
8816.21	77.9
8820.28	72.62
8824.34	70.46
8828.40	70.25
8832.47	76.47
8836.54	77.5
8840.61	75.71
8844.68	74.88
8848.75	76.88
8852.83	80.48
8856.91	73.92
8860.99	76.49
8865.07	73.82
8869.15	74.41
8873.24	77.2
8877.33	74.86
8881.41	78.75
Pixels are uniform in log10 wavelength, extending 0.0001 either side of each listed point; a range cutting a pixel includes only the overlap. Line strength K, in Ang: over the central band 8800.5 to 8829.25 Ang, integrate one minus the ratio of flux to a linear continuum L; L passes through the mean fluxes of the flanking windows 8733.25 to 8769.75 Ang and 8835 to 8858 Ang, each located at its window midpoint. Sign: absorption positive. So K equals 2.17 Ang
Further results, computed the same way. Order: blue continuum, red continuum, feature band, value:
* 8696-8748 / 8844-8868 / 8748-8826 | 1.76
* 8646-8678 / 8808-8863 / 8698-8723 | -2.38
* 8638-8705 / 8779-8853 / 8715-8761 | -2.54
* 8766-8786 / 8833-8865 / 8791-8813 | 1.17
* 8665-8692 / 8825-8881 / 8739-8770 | -1.32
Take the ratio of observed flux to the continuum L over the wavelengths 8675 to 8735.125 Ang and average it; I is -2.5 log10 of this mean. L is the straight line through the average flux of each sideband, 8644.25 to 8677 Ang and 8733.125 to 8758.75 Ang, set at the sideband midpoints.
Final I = -0.04 mag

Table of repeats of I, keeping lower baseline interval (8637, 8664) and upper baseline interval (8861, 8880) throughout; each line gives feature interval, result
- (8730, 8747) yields -0.05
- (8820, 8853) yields 0.00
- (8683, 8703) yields -0.01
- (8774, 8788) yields -0.06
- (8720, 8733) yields -0.10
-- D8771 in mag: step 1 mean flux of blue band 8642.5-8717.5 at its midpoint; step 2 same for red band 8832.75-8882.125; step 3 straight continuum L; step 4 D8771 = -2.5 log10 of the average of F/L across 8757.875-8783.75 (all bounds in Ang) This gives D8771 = -0.02 mag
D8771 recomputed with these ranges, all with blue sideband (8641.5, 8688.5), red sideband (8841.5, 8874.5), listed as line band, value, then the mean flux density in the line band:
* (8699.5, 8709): -0.08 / 80.2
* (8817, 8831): 0.05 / 71.9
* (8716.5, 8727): -0.10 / 81.8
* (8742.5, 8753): -0.06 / 78.7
